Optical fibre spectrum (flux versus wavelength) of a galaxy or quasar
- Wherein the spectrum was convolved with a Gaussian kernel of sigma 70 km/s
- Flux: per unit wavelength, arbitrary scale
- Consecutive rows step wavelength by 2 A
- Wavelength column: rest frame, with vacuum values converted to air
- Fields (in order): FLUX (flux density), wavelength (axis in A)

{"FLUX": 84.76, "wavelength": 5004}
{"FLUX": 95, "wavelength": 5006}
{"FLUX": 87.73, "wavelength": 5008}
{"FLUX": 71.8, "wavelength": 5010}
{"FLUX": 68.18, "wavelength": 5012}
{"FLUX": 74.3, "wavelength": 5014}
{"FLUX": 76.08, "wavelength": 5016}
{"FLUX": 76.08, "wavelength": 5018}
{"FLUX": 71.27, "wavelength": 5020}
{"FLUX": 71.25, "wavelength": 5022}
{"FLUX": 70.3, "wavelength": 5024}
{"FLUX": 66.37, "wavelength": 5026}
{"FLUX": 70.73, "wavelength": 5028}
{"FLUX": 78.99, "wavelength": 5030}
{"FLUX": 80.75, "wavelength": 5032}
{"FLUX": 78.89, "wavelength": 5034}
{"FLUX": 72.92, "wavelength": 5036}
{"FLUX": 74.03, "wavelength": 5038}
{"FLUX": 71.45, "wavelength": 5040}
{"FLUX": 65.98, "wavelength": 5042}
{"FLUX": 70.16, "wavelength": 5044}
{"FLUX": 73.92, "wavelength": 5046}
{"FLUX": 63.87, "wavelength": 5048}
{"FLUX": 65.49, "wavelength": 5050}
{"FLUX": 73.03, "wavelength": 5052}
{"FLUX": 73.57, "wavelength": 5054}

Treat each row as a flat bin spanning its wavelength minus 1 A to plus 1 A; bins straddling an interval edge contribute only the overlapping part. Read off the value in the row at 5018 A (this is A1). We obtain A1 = 76.08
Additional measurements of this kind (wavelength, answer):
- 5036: 72.92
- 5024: 70.3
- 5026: 66.37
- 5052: 73.03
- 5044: 70.16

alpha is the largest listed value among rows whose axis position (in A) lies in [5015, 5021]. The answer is 76.08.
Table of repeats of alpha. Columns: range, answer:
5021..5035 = 80.75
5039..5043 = 71.45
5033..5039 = 78.89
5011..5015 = 74.3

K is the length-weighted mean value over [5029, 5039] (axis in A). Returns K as 77.1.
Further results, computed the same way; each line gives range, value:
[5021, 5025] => 70.8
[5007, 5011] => 79.8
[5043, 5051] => 68.4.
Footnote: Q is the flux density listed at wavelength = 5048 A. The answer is 63.87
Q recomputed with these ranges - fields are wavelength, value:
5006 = 95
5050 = 65.49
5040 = 71.45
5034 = 78.89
